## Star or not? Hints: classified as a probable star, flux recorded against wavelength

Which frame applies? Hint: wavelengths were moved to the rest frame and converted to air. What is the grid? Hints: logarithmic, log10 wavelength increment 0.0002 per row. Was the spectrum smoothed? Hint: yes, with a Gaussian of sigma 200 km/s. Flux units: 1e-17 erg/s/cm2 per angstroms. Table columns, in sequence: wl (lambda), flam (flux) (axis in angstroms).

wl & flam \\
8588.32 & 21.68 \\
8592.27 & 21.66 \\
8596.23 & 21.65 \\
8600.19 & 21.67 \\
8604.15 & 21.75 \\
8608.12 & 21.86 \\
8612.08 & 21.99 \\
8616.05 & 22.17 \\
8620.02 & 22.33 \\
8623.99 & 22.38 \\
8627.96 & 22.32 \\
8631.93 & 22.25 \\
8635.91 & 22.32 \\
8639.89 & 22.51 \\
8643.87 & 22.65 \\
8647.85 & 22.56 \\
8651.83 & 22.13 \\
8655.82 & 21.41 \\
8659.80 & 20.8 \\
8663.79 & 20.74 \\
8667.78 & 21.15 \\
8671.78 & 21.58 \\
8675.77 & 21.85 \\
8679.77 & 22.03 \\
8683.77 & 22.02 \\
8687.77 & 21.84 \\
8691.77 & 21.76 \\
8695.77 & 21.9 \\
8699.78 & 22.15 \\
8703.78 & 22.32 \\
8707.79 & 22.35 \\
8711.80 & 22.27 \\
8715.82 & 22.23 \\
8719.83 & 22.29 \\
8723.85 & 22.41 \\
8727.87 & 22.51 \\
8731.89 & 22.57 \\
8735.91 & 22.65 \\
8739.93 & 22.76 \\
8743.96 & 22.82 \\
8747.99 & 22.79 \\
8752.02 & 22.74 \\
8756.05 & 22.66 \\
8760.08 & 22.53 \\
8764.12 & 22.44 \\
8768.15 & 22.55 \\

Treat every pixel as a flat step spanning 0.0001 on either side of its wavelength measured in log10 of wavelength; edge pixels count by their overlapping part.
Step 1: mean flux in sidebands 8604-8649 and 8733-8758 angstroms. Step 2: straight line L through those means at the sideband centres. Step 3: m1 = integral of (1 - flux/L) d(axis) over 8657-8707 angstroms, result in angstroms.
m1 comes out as 1.8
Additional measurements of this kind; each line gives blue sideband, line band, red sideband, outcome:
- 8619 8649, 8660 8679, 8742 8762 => 1.0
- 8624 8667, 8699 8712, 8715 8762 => 0.0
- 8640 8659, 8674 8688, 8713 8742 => 0.2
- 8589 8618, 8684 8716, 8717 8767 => 0.4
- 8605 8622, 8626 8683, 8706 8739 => 0.8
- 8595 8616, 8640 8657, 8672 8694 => -0.3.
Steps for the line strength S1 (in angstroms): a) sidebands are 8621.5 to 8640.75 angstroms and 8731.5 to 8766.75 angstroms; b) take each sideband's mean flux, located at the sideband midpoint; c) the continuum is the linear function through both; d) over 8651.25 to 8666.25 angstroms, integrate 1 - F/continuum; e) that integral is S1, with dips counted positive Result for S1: 0.8 angstroms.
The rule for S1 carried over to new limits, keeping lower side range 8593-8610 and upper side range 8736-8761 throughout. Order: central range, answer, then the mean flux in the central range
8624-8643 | -0.4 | 22.4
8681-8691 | 0.2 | 21.9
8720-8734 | 0.1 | 22.5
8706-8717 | 0.1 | 22.3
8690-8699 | 0.2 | 21.9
